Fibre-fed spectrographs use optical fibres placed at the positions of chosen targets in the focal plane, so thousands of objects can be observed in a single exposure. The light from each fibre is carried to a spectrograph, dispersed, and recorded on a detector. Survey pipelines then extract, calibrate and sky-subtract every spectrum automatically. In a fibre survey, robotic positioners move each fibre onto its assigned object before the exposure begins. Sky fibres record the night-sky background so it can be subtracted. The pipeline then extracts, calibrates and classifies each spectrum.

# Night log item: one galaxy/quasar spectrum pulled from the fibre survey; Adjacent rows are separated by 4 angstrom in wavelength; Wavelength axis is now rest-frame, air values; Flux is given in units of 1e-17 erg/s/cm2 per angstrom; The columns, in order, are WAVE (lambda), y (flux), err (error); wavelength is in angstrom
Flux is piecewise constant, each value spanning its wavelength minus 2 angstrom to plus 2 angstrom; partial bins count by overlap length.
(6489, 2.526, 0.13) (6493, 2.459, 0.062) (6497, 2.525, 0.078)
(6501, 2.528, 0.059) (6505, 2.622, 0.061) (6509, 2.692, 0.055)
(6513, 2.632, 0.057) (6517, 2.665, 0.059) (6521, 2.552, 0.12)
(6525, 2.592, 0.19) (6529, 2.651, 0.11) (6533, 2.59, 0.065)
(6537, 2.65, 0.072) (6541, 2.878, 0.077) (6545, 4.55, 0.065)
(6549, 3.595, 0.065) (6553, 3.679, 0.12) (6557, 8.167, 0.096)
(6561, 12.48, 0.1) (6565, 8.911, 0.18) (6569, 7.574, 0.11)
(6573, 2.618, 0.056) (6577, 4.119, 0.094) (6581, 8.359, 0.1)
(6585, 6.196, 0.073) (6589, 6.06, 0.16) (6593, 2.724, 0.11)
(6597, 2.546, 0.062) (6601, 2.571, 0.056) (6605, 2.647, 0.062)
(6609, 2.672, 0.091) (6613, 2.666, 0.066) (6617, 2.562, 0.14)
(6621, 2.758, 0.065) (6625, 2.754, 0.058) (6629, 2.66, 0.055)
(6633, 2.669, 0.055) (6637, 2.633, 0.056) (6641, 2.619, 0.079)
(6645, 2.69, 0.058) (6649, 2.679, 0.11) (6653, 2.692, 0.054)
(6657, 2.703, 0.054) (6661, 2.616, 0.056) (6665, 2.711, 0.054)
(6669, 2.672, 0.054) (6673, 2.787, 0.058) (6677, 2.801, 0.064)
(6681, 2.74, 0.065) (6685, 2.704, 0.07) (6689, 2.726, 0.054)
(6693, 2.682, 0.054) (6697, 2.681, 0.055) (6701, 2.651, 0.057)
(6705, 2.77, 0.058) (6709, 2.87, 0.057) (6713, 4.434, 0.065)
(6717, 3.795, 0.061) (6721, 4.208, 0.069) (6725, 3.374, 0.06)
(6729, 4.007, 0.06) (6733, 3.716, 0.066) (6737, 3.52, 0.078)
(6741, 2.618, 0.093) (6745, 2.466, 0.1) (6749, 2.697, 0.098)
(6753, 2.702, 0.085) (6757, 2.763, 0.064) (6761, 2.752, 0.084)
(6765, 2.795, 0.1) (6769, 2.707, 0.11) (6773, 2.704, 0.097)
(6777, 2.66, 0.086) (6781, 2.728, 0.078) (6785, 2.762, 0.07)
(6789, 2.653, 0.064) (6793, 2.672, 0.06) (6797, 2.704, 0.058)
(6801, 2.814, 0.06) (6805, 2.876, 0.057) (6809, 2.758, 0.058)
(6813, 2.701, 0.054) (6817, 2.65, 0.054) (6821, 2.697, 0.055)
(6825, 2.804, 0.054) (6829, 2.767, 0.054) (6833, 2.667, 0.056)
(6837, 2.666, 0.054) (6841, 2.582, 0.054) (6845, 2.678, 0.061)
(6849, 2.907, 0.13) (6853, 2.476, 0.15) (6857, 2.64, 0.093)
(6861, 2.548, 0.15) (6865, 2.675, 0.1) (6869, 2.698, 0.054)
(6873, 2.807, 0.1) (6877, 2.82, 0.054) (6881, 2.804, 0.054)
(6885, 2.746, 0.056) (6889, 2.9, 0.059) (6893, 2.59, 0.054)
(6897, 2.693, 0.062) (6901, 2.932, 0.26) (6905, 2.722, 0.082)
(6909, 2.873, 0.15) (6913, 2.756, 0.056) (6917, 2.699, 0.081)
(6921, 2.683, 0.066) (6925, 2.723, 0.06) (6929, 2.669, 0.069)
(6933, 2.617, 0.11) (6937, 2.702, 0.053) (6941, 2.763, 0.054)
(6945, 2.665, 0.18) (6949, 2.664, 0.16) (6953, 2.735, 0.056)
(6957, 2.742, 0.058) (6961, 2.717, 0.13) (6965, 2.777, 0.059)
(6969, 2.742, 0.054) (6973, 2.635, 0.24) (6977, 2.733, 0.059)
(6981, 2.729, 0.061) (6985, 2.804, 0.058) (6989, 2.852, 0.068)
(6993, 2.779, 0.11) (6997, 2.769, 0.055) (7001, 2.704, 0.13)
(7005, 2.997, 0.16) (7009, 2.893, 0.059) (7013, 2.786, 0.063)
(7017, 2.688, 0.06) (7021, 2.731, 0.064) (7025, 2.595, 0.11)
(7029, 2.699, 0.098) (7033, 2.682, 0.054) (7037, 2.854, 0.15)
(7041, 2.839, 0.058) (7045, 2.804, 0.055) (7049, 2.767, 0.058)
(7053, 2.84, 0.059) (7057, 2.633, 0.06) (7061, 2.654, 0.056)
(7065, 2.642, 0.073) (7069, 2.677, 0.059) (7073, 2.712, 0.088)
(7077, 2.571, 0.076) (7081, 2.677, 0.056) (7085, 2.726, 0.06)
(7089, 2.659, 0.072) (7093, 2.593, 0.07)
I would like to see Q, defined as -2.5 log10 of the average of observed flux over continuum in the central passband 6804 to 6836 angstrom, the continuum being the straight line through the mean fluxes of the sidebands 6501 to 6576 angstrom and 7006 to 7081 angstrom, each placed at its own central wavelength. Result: 0.243 mag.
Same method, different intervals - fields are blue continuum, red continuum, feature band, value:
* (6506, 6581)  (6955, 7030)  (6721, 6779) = 0.23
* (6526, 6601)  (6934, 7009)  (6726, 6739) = 0.10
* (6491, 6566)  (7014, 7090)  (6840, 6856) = 0.19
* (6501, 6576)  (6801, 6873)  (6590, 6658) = 0.38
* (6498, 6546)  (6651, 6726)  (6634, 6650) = 0.10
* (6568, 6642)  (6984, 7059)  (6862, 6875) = 0.14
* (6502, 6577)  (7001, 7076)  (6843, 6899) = 0.20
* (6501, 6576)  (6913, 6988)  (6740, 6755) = 0.31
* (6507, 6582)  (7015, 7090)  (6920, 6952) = 0.17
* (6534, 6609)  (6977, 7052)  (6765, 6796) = 0.42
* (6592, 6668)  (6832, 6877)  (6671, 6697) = -0.03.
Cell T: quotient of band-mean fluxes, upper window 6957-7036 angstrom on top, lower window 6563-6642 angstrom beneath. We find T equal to 0.70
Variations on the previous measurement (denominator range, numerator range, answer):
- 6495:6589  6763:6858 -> 0.61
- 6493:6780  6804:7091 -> 0.80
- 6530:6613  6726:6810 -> 0.60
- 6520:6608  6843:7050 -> 0.59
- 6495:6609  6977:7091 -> 0.65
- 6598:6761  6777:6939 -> 0.94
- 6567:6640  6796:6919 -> 0.74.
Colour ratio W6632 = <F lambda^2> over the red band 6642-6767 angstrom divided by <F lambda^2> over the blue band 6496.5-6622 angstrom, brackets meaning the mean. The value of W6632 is 0.8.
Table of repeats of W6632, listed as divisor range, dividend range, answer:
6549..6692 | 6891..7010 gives 0.79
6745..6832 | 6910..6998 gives 1.05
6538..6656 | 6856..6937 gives 0.72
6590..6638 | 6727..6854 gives 1.08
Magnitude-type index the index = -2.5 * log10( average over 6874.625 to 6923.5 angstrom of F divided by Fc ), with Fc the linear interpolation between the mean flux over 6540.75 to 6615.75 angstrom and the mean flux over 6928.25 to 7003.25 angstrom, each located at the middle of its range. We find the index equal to 0.131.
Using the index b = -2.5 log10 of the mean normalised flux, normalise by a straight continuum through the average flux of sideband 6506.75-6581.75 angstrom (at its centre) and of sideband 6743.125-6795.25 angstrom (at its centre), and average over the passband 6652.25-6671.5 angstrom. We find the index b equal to 0.32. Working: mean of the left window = 4.56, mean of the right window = 2.7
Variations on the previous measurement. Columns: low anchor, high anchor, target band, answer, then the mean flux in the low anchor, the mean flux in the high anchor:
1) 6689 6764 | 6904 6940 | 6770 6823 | 0.10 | 3.13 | 2.72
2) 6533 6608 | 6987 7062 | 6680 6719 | 0.41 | 5.03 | 2.77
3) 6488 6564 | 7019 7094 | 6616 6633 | 0.30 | 3.72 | 2.7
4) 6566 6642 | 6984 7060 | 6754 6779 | 0.23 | 3.74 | 2.77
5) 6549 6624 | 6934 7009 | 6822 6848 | 0.28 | 4.9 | 2.75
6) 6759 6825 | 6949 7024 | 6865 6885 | -0.01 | 2.73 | 2.76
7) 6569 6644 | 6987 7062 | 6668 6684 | 0.23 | 3.54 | 2.77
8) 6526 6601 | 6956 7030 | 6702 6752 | 0.24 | 5.03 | 2.76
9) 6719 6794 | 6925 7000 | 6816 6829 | 0.06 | 2.98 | 2.73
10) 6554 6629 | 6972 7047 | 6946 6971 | 0.11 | 4.83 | 2.77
